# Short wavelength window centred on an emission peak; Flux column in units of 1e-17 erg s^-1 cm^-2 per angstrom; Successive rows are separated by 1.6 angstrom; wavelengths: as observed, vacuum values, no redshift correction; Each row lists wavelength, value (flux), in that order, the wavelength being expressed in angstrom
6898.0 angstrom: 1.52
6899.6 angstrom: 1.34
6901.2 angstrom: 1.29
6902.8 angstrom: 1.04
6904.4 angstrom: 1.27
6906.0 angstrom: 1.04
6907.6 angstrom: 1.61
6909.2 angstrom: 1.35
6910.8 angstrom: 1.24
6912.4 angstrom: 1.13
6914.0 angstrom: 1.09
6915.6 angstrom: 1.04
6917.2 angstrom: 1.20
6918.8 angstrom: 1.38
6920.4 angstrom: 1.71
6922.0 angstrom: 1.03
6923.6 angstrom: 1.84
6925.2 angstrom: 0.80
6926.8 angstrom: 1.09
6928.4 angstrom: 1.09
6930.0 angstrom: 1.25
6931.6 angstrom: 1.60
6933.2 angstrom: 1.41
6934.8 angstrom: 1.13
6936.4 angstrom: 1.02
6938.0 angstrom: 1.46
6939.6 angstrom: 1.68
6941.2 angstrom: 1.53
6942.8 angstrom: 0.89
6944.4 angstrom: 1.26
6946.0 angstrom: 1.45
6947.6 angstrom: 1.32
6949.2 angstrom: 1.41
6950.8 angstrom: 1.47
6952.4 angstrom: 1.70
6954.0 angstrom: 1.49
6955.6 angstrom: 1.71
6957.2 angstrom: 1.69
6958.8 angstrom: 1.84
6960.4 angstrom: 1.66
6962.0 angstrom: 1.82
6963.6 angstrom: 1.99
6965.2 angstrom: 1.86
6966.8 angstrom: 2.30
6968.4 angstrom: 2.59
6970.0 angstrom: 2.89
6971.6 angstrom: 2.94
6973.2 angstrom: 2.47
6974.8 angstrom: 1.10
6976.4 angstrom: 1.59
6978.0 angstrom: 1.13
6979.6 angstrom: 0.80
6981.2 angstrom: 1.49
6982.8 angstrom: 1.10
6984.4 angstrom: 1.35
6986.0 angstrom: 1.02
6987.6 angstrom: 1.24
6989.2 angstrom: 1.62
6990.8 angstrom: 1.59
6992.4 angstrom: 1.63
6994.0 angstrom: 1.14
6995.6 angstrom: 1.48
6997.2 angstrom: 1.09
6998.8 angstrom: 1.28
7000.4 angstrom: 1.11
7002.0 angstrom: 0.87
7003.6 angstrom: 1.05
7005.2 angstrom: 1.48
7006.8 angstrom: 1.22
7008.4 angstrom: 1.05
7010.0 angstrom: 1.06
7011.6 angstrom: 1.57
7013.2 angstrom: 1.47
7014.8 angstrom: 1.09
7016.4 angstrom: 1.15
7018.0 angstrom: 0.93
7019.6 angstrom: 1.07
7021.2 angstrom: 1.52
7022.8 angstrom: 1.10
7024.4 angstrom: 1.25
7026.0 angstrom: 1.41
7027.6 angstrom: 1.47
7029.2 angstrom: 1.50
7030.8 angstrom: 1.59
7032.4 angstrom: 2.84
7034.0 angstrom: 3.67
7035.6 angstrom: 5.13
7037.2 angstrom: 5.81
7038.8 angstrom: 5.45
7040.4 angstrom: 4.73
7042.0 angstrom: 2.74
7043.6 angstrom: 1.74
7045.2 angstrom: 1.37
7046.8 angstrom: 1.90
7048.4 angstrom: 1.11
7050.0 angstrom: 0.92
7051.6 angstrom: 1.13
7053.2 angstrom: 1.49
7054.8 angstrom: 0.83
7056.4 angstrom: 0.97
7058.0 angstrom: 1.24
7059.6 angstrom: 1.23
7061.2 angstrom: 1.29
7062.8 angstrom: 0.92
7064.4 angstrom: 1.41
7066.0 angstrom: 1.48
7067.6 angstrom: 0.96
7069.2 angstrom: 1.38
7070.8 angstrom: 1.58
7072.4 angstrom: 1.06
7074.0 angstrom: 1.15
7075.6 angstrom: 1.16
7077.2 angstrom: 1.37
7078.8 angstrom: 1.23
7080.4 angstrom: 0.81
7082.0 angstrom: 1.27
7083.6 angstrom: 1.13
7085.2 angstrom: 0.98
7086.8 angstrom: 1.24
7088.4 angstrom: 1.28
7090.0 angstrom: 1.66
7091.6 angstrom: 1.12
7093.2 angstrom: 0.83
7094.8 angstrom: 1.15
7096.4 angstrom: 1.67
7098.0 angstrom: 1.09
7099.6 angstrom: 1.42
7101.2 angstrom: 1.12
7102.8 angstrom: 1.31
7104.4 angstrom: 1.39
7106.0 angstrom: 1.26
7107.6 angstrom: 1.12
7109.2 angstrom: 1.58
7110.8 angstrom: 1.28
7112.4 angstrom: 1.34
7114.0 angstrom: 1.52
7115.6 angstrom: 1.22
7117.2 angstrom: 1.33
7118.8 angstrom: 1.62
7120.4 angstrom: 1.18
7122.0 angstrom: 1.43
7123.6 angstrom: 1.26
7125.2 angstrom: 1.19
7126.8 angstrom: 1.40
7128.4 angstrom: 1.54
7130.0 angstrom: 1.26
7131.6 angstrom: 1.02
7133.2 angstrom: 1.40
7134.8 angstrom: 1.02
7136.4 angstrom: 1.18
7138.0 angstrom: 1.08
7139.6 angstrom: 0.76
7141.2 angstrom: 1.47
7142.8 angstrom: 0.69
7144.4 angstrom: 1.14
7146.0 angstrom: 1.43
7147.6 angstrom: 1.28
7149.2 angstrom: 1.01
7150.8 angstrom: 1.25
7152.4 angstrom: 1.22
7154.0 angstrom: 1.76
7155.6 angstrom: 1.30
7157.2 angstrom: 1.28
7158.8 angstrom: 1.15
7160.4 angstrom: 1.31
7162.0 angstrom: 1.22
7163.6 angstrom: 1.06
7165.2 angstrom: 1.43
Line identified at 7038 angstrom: [O III]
